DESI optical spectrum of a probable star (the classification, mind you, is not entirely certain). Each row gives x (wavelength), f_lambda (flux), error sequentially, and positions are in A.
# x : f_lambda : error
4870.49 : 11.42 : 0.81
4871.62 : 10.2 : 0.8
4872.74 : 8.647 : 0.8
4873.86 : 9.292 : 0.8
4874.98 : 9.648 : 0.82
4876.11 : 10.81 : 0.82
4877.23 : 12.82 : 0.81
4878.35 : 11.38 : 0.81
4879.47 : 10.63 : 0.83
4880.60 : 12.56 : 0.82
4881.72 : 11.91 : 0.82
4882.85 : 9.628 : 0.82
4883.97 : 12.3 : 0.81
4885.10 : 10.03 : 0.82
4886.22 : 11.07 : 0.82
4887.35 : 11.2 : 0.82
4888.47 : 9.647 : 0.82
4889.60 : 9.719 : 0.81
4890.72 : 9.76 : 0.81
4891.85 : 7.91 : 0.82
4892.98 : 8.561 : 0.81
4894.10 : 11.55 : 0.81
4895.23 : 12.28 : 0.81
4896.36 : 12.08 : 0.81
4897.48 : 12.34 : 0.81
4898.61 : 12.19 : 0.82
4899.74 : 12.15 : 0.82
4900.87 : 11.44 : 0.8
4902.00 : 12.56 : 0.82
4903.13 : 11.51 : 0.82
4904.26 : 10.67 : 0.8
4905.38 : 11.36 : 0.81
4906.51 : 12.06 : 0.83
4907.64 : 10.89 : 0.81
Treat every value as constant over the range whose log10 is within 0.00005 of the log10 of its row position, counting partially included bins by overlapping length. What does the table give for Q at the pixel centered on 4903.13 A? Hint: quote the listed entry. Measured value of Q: 11.51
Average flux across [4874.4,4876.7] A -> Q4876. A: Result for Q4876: 10.2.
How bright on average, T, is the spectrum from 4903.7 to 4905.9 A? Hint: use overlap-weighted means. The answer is 11.1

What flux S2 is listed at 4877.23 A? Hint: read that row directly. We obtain 12.82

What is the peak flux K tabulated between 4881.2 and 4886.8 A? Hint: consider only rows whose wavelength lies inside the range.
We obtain 12.3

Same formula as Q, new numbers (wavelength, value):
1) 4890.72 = 9.76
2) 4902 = 12.56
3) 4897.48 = 12.34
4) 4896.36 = 12.08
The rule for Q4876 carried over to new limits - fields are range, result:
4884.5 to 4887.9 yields 10.8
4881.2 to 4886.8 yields 11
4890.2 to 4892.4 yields 8.81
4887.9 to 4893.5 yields 9.13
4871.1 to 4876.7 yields 9.74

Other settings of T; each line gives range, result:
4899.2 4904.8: 11.7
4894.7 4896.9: 12.2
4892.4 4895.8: 10.8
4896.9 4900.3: 12.2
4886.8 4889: 10.5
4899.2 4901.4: 11.8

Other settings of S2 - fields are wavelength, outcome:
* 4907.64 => 10.89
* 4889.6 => 9.719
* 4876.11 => 10.81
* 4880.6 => 12.56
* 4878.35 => 11.38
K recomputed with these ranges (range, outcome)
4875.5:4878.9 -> 12.82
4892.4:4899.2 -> 12.34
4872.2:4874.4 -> 9.292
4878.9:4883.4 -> 12.56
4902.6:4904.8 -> 11.51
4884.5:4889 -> 11.2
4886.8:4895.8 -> 12.28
